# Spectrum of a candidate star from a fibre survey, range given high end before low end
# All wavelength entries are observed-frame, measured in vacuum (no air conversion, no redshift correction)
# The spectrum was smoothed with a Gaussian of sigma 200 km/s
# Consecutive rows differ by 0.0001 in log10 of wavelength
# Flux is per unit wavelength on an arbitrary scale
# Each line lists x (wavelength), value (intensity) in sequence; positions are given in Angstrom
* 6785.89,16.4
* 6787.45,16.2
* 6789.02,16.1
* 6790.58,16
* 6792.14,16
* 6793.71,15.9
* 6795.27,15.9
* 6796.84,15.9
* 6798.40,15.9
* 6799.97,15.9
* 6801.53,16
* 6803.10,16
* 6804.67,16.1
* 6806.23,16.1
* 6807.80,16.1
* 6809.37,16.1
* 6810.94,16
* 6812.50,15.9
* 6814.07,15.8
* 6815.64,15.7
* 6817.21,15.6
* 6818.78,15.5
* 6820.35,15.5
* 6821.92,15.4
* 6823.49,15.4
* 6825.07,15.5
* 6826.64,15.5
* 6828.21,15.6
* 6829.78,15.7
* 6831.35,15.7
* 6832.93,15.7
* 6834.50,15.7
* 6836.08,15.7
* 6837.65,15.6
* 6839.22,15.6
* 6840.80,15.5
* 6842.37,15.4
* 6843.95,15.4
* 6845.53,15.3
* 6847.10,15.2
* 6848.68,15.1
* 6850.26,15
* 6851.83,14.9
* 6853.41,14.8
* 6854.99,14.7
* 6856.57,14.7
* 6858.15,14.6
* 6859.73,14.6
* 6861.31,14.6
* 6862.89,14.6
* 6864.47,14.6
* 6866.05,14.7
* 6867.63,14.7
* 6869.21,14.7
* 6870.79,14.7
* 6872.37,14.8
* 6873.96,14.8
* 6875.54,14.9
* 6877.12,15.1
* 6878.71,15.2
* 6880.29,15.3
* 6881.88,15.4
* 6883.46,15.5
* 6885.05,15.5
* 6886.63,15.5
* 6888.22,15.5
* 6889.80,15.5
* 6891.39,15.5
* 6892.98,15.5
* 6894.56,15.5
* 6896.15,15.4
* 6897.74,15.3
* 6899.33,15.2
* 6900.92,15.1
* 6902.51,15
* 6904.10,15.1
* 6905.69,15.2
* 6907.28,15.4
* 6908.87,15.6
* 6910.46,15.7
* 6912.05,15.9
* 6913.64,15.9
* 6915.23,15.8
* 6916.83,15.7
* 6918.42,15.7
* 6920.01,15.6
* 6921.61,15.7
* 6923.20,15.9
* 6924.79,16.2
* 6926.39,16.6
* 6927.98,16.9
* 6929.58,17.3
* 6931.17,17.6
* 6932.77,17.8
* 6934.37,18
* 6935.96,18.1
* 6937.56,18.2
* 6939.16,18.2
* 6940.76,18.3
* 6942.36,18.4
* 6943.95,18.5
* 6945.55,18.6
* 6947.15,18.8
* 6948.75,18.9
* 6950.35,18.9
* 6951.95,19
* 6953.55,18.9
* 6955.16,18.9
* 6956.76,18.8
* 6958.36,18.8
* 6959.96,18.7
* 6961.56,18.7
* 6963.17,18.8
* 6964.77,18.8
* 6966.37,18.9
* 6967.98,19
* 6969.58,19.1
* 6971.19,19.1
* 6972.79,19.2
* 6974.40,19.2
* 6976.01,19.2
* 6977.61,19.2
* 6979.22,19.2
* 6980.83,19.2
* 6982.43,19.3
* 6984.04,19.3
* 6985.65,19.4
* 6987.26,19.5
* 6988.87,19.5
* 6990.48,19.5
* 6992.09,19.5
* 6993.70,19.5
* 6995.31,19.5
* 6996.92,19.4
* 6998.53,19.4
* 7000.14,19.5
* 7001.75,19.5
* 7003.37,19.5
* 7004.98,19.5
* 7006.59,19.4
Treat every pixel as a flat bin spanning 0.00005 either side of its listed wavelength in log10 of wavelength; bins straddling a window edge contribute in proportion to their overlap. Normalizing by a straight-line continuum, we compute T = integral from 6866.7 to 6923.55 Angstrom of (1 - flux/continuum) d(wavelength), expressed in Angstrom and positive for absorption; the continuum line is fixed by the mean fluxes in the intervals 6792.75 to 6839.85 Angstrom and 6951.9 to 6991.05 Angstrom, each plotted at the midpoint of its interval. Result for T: 6.8 Angstrom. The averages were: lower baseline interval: 15.8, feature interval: 15.4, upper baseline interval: 19.1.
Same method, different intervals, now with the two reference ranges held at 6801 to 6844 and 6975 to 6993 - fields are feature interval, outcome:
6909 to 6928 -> 2.1 Angstrom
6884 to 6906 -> 2.5 Angstrom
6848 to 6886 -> 4.1 Angstrom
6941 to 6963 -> -0.2 Angstrom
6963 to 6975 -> 0.0 Angstrom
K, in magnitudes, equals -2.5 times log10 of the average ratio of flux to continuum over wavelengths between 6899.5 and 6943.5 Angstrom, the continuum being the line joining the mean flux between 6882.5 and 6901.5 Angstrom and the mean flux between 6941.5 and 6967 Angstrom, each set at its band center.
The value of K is 0.04 mag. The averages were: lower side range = 15.4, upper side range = 18.8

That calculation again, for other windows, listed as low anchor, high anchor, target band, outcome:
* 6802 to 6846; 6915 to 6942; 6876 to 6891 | 0.07 mag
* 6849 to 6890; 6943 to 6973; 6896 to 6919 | 0.08 mag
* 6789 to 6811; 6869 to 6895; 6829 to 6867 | 0.03 mag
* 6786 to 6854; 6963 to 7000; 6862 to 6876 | 0.14 mag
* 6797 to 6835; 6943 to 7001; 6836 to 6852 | 0.07 mag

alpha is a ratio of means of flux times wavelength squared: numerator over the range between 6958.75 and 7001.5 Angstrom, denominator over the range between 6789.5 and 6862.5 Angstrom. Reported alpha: 1.29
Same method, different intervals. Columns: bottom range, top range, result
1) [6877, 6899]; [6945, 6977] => 1.25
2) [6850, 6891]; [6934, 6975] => 1.28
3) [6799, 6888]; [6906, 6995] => 1.22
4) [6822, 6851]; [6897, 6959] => 1.13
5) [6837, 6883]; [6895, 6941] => 1.10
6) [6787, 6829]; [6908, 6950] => 1.12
